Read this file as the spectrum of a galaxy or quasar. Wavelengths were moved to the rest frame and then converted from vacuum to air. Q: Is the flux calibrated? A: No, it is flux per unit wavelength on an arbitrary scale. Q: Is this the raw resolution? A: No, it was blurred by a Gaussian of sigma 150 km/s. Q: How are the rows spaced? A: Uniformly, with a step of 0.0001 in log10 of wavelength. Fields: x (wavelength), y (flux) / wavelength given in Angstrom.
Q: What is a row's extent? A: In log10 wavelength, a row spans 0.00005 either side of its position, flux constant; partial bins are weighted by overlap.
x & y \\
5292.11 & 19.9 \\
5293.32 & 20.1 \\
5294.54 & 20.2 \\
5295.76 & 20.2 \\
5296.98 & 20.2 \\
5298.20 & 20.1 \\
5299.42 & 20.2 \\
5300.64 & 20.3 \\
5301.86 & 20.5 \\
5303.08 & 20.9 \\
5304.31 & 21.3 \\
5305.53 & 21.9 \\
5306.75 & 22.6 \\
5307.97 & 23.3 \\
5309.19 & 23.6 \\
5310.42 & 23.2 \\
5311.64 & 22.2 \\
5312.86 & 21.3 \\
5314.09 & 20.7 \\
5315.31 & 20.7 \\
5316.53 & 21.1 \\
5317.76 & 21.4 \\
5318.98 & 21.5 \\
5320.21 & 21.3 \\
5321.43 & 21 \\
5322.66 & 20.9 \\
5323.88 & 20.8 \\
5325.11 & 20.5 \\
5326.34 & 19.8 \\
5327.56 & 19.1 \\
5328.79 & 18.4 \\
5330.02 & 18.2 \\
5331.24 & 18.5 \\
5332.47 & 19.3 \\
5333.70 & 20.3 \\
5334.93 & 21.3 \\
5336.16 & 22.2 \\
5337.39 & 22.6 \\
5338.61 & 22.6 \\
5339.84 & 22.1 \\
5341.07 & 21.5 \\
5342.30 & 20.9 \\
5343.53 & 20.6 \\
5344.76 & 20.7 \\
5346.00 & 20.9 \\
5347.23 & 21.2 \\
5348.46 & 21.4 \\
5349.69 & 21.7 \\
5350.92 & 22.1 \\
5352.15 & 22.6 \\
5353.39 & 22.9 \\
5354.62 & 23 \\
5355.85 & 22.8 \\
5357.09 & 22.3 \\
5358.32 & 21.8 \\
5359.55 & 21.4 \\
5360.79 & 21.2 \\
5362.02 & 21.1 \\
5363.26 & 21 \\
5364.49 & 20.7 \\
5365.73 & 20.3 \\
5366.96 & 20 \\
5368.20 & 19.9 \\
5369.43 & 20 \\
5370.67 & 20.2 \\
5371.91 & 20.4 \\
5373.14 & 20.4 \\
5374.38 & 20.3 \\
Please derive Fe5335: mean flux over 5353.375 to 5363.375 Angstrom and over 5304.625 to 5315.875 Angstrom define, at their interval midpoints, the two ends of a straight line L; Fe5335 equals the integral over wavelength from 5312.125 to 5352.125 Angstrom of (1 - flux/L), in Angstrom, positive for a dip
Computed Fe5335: 2.16 Angstrom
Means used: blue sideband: 22.2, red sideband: 21.9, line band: 20.9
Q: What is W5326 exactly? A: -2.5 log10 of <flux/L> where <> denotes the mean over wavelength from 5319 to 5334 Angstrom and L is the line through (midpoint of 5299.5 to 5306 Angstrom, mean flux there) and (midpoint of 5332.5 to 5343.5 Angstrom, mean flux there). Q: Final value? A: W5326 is 0.07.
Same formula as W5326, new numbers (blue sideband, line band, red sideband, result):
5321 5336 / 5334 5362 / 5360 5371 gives -0.081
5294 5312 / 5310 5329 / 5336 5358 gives 0.034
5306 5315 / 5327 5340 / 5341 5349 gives 0.055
